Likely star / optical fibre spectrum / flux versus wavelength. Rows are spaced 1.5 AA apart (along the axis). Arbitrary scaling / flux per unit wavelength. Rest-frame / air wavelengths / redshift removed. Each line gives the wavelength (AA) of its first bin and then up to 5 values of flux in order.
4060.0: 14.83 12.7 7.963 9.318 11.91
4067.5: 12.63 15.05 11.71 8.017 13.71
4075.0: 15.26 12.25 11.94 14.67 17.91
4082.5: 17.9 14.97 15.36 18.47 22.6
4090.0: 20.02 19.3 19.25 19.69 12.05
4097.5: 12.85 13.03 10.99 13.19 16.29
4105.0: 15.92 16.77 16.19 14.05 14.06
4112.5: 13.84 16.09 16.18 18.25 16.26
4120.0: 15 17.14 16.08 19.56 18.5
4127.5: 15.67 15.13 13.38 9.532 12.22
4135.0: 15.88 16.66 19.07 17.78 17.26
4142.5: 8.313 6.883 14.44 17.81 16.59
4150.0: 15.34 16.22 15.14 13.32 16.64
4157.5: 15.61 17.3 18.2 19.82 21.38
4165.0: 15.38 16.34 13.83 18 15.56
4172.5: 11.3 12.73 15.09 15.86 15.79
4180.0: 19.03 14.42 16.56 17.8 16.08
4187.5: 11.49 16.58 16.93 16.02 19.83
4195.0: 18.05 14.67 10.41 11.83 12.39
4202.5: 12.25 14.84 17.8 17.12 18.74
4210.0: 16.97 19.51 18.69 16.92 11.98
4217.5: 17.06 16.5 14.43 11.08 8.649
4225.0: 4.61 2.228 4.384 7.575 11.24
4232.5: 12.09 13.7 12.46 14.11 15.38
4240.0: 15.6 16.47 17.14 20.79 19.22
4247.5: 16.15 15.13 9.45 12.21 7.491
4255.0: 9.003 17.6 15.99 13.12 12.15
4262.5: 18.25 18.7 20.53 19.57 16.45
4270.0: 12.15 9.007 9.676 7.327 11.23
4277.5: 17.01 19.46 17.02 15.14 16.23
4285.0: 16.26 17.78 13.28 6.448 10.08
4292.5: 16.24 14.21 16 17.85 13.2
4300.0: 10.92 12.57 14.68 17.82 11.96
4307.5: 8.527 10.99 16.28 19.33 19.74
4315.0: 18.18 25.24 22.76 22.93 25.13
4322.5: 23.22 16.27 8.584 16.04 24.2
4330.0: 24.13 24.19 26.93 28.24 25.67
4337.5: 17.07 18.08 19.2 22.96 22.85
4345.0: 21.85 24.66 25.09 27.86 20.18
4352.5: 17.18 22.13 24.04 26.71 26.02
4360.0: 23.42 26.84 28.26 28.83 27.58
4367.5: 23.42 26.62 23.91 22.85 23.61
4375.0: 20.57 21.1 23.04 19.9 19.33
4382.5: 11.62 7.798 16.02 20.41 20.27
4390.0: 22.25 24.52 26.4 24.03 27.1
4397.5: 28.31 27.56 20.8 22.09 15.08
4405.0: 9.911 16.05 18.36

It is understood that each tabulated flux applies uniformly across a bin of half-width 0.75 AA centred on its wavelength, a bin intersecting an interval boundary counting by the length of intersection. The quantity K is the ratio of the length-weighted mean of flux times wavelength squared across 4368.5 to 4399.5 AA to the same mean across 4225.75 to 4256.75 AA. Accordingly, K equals 1.82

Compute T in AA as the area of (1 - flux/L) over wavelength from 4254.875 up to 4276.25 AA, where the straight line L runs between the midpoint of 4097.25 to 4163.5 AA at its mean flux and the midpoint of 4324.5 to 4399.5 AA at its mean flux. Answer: 5.8 AA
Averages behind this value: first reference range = 15.4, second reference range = 22.6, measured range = 14.3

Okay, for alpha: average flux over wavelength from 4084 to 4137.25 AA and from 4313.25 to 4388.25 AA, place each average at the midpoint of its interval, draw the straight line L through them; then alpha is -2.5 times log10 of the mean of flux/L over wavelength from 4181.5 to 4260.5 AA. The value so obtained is 0.30 mag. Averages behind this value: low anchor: 15.9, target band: 14.1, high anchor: 22.1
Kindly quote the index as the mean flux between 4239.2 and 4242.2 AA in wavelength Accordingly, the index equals 16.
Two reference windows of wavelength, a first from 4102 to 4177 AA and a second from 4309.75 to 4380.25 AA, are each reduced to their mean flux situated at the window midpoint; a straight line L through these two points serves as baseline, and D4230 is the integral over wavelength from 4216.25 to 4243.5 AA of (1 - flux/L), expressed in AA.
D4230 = 9.9 AA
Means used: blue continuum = 15.6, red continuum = 22.6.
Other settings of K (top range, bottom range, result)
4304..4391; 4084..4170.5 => 1.48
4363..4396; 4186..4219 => 1.51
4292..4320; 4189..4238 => 1.24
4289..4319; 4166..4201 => 1.06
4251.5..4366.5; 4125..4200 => 1.26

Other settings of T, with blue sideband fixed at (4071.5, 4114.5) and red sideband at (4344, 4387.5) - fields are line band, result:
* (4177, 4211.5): 4.3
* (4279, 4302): 6.8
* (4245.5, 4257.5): 3.9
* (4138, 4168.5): 2.2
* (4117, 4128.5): -0.5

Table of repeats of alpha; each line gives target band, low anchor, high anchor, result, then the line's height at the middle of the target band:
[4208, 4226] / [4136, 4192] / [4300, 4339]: 0.17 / 16.9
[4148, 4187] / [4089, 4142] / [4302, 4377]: 0.07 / 17.2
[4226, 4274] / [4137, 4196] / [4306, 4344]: 0.31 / 18.1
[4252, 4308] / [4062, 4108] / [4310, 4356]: 0.39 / 20.2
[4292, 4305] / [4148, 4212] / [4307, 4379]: 0.36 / 20.5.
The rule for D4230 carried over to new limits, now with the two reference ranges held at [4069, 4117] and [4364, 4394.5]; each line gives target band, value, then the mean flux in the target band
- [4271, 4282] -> 3.5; 13.2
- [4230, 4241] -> 3.0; 13.4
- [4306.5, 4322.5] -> 0.9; 19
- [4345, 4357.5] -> -1.4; 23.3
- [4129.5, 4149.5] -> 2.5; 14.3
